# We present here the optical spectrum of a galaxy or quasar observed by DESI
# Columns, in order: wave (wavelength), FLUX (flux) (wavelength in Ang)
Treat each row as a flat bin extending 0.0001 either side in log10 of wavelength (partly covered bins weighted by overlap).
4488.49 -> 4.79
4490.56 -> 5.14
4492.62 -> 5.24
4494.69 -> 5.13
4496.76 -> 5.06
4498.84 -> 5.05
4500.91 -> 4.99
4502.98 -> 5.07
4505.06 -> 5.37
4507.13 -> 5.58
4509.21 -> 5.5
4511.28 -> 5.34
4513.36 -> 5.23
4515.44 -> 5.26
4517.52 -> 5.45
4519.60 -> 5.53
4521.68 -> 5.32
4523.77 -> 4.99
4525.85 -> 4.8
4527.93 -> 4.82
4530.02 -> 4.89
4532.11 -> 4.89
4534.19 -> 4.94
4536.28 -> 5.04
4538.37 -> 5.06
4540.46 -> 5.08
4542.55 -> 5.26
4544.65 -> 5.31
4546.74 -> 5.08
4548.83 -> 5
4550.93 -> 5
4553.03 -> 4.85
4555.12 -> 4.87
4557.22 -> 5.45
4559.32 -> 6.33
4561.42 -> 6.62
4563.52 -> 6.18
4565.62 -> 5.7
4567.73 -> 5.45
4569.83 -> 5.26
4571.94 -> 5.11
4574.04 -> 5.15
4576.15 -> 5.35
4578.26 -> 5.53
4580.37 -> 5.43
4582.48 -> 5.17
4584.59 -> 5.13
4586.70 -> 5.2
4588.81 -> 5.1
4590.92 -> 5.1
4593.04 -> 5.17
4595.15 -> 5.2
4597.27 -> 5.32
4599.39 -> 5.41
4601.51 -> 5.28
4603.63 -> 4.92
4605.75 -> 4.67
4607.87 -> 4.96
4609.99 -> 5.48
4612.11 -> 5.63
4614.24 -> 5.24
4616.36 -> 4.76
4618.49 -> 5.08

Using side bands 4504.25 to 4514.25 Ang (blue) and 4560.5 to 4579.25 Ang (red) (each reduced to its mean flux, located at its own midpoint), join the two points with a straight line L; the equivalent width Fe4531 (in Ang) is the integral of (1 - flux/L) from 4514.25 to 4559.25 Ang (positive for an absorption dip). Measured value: 3.1 Ang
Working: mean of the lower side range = 5.41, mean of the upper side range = 5.59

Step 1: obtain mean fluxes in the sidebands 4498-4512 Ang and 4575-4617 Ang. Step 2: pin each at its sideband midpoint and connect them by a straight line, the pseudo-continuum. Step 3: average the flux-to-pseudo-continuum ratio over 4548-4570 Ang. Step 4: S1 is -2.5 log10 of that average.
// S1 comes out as -0.06 mag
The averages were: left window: 5.28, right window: 5.21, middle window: 5.53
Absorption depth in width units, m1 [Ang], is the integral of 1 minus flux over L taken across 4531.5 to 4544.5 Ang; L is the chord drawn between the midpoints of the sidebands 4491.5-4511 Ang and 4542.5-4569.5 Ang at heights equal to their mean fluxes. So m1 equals 0.8 Ang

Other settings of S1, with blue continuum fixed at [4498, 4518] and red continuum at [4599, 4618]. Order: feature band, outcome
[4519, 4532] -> 0.05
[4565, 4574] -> -0.03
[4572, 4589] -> -0.02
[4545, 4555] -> 0.05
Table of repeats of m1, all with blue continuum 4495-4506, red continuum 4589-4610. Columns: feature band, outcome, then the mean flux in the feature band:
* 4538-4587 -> -2.3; 5.36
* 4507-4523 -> -0.9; 5.38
